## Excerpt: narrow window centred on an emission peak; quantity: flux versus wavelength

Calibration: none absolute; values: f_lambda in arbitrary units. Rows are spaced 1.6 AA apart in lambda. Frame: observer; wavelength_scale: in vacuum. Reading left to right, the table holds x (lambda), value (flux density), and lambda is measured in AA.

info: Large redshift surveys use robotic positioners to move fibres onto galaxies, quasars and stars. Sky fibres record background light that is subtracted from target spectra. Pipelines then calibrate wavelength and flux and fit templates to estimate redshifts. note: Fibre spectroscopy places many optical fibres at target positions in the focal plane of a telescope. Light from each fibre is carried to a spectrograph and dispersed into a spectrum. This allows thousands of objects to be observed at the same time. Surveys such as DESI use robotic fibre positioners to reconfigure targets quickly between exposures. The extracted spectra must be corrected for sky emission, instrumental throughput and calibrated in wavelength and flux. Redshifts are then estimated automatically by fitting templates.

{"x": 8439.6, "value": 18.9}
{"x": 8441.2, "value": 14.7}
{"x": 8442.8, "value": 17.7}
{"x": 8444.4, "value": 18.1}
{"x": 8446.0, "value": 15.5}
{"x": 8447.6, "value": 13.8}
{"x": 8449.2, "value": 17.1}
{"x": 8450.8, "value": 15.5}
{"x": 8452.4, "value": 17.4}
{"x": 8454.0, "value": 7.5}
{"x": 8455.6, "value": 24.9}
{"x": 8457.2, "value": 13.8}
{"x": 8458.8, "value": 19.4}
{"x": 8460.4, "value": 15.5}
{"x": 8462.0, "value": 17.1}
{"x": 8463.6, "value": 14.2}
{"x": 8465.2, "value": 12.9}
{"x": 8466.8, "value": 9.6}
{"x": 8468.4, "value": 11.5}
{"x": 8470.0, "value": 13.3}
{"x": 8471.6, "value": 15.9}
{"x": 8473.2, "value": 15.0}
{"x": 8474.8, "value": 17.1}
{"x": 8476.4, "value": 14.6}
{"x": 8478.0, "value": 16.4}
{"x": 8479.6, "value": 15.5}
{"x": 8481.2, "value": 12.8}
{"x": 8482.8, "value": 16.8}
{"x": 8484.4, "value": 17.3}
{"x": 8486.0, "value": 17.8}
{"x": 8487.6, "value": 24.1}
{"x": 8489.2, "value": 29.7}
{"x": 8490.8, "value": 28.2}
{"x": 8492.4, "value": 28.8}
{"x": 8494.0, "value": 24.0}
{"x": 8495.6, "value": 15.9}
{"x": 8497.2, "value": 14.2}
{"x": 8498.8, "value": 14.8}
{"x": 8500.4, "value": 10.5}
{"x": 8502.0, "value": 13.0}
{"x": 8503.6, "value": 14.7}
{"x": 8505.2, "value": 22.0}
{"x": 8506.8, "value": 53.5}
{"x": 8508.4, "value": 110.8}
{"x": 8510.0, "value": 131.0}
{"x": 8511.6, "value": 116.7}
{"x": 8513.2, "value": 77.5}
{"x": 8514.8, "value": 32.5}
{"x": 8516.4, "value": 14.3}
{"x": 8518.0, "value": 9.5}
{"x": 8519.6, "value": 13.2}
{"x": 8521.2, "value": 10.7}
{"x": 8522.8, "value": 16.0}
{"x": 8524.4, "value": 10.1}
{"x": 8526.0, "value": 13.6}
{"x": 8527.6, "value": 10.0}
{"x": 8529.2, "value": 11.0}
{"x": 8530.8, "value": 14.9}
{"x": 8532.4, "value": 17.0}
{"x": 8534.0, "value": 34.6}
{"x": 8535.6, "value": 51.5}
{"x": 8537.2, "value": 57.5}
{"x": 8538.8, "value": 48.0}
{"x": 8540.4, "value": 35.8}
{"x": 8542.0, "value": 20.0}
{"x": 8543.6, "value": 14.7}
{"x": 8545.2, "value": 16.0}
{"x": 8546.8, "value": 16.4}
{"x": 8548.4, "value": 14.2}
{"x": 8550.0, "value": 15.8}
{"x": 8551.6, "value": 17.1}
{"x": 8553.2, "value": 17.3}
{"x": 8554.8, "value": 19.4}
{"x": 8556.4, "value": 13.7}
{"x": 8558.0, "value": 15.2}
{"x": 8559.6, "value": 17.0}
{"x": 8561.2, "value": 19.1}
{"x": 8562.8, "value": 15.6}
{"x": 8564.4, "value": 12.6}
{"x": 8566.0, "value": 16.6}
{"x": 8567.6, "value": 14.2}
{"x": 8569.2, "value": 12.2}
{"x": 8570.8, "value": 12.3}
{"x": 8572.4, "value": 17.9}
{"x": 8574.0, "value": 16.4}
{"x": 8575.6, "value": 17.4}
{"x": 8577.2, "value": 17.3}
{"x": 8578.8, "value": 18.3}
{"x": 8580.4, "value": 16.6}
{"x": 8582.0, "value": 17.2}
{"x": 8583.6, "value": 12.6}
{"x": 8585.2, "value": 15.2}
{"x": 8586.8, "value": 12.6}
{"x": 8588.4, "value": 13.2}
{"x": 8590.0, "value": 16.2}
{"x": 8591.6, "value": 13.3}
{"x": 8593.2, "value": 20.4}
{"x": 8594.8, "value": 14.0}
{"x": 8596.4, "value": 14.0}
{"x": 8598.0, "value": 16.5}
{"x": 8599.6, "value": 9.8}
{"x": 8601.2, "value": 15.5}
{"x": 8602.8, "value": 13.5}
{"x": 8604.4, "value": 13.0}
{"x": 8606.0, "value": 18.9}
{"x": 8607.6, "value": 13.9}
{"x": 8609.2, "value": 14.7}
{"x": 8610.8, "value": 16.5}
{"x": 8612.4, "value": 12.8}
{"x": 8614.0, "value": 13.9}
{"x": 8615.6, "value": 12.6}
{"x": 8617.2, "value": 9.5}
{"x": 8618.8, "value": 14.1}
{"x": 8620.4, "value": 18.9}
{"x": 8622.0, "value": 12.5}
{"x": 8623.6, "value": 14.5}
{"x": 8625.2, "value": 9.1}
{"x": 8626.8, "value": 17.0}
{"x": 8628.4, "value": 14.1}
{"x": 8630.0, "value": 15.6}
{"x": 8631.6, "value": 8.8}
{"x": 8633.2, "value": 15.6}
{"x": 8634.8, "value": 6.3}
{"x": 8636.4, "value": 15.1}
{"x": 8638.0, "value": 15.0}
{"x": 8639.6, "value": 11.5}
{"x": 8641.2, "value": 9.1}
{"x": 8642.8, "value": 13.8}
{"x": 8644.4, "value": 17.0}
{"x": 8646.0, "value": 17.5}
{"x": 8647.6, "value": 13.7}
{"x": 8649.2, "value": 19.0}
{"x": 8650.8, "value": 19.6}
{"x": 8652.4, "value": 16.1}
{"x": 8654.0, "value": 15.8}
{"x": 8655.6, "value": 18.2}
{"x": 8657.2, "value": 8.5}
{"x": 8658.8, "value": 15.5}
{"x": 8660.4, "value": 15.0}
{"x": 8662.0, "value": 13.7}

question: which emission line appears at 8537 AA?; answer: [N II] 6583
